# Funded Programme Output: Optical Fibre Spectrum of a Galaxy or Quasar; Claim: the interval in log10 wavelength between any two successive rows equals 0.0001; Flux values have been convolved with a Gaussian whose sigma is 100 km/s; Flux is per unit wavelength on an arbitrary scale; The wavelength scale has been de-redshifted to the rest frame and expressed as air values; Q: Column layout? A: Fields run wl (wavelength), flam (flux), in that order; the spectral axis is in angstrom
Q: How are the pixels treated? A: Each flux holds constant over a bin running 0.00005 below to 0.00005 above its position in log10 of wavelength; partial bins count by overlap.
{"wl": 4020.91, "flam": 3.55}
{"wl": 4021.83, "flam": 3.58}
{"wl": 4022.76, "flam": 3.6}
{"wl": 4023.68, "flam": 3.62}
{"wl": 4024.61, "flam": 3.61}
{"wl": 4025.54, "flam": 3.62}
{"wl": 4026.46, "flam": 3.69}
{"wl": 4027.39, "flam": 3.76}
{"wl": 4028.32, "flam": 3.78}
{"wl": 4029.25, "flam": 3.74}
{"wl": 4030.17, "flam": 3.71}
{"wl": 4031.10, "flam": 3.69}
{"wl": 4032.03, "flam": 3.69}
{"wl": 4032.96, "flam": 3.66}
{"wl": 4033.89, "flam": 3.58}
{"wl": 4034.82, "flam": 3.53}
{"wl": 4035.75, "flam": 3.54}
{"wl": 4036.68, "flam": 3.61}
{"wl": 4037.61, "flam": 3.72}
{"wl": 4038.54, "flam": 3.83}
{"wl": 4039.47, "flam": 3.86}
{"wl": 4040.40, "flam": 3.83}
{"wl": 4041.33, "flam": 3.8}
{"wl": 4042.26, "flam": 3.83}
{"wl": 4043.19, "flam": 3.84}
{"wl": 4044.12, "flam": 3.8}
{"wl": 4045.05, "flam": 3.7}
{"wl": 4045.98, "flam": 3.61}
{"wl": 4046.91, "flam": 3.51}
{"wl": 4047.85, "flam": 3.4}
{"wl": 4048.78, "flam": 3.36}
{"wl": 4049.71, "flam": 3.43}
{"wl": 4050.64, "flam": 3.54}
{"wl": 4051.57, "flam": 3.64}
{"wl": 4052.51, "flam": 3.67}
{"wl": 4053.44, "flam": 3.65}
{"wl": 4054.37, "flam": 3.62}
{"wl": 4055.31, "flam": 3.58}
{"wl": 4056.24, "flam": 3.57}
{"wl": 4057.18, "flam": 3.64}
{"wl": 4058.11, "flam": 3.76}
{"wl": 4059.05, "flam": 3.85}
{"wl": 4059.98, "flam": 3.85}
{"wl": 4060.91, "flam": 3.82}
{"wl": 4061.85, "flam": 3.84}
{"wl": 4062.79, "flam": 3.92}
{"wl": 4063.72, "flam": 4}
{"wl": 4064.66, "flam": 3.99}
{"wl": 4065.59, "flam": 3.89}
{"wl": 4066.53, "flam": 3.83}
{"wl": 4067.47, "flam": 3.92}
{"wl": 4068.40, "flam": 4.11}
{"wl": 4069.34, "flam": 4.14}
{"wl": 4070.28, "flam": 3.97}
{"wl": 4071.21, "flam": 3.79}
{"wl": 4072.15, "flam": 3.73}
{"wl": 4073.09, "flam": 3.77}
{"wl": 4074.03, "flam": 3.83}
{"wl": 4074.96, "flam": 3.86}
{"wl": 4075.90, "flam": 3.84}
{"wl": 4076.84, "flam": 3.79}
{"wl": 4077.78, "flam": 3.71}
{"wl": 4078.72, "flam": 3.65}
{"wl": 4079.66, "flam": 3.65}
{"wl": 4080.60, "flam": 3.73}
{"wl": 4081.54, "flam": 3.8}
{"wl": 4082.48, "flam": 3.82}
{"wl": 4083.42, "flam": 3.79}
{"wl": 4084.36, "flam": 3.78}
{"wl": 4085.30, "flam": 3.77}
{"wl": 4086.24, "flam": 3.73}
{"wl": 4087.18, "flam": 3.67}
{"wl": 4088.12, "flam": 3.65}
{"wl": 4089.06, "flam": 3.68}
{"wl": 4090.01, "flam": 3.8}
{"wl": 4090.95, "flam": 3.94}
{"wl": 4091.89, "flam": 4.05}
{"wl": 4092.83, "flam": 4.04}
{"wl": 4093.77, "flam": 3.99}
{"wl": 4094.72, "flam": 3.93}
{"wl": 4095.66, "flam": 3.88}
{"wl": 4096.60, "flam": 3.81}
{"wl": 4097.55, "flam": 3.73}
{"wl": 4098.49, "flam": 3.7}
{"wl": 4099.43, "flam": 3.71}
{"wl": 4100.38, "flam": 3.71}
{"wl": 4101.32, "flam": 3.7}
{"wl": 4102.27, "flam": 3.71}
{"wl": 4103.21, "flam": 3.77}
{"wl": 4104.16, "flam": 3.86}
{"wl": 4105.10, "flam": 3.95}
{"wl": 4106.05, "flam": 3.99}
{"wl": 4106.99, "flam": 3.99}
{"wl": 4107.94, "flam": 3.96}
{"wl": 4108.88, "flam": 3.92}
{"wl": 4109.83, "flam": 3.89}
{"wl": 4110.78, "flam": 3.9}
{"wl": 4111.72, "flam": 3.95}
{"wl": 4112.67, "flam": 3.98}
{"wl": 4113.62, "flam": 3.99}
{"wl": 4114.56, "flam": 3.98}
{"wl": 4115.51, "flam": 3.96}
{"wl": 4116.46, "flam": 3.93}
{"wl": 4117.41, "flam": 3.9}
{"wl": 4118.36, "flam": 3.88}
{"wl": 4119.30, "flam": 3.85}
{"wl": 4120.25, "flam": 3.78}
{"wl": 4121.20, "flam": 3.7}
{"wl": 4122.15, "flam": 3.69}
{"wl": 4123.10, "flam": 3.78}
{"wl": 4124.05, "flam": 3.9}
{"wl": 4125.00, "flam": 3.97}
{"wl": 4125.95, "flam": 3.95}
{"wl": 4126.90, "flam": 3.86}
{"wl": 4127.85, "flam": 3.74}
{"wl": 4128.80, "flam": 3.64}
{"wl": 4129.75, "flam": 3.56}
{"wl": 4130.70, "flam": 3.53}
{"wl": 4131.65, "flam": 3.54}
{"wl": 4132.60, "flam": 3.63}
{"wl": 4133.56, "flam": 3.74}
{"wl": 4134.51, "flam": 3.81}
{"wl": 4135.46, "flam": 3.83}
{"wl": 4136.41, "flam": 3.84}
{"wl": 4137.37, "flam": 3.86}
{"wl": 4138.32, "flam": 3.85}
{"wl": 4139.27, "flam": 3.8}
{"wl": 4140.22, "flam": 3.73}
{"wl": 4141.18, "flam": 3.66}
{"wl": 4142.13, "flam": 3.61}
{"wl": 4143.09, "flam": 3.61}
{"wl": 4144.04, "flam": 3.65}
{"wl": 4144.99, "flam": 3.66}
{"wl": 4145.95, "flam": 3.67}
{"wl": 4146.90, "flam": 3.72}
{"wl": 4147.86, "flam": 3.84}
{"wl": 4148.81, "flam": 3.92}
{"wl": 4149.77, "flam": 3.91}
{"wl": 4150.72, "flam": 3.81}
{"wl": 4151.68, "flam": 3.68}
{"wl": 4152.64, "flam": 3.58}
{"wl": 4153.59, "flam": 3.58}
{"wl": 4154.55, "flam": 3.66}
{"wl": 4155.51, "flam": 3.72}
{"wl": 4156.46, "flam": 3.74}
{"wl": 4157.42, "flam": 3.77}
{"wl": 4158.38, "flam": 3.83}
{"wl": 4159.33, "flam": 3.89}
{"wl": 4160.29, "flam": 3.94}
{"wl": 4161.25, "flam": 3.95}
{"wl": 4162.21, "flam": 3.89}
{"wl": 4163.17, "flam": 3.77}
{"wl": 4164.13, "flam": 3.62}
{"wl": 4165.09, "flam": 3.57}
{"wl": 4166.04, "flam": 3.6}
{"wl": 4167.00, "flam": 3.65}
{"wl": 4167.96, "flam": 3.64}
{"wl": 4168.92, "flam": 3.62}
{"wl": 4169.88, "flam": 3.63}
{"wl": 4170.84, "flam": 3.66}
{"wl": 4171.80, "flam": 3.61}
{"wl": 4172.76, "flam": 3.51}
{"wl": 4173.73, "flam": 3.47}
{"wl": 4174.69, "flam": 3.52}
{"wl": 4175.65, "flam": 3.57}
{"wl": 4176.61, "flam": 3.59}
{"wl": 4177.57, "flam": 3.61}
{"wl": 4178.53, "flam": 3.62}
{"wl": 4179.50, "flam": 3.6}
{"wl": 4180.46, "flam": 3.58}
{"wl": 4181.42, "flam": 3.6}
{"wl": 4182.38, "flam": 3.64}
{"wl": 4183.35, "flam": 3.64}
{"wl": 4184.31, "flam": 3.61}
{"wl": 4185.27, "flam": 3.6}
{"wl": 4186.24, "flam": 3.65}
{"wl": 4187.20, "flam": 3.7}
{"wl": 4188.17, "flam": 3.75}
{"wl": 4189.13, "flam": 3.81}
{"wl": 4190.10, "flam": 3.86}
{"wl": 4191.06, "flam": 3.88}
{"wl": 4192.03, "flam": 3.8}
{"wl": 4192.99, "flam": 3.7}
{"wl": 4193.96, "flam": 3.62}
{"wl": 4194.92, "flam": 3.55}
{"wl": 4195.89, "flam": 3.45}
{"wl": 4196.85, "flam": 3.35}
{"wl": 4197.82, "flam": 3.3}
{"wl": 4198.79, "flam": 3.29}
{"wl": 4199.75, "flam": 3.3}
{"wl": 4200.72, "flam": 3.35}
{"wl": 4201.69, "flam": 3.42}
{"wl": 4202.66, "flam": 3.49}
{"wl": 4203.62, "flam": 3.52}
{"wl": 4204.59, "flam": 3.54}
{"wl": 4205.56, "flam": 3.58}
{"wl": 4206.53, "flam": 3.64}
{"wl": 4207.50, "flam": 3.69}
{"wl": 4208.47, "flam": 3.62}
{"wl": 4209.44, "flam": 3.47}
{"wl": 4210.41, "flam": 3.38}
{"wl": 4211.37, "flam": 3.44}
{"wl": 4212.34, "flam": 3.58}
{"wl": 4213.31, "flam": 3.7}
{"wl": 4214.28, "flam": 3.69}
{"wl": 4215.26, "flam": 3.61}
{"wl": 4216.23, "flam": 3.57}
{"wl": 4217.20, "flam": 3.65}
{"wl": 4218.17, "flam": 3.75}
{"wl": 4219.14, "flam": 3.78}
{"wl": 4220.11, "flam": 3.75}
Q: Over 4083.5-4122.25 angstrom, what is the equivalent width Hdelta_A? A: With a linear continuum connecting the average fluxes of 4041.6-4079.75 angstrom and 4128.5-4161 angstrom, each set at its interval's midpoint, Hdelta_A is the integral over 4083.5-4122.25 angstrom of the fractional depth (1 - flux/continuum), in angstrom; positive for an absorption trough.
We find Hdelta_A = -1.1 angstrom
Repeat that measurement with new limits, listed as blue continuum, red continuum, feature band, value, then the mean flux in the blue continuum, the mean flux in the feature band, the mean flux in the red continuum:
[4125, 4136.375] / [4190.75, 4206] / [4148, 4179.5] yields -0.6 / 3.73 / 3.69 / 3.5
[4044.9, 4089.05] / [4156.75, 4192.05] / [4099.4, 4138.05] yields -1.2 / 3.75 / 3.83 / 3.68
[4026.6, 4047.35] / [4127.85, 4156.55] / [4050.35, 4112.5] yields -1.8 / 3.71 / 3.82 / 3.71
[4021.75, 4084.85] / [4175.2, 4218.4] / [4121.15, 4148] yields -0.6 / 3.73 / 3.74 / 3.58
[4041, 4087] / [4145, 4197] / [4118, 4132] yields -0.2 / 3.76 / 3.76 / 3.68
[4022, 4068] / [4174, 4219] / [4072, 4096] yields -0.8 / 3.7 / 3.8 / 3.59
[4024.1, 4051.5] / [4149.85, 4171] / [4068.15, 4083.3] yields -0.6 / 3.66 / 3.82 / 3.72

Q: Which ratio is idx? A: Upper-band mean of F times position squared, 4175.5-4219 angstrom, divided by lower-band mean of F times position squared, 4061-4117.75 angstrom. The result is 0.98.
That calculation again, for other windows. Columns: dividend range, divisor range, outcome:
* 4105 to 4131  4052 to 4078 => 1.04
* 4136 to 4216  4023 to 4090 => 1.03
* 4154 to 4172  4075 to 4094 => 1.02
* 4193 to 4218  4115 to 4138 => 0.97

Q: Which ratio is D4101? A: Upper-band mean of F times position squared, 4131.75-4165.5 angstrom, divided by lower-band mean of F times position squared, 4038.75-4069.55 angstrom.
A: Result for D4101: 1.05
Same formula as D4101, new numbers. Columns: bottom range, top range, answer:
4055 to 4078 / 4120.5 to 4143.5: 1.01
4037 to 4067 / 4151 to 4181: 1.04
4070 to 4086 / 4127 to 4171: 1.02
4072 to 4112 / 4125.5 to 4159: 1.00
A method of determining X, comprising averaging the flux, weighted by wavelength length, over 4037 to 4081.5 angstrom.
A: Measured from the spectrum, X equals 3.76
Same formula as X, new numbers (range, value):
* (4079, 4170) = 3.79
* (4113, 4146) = 3.78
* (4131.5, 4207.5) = 3.66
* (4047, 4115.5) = 3.8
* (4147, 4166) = 3.77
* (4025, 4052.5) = 3.66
